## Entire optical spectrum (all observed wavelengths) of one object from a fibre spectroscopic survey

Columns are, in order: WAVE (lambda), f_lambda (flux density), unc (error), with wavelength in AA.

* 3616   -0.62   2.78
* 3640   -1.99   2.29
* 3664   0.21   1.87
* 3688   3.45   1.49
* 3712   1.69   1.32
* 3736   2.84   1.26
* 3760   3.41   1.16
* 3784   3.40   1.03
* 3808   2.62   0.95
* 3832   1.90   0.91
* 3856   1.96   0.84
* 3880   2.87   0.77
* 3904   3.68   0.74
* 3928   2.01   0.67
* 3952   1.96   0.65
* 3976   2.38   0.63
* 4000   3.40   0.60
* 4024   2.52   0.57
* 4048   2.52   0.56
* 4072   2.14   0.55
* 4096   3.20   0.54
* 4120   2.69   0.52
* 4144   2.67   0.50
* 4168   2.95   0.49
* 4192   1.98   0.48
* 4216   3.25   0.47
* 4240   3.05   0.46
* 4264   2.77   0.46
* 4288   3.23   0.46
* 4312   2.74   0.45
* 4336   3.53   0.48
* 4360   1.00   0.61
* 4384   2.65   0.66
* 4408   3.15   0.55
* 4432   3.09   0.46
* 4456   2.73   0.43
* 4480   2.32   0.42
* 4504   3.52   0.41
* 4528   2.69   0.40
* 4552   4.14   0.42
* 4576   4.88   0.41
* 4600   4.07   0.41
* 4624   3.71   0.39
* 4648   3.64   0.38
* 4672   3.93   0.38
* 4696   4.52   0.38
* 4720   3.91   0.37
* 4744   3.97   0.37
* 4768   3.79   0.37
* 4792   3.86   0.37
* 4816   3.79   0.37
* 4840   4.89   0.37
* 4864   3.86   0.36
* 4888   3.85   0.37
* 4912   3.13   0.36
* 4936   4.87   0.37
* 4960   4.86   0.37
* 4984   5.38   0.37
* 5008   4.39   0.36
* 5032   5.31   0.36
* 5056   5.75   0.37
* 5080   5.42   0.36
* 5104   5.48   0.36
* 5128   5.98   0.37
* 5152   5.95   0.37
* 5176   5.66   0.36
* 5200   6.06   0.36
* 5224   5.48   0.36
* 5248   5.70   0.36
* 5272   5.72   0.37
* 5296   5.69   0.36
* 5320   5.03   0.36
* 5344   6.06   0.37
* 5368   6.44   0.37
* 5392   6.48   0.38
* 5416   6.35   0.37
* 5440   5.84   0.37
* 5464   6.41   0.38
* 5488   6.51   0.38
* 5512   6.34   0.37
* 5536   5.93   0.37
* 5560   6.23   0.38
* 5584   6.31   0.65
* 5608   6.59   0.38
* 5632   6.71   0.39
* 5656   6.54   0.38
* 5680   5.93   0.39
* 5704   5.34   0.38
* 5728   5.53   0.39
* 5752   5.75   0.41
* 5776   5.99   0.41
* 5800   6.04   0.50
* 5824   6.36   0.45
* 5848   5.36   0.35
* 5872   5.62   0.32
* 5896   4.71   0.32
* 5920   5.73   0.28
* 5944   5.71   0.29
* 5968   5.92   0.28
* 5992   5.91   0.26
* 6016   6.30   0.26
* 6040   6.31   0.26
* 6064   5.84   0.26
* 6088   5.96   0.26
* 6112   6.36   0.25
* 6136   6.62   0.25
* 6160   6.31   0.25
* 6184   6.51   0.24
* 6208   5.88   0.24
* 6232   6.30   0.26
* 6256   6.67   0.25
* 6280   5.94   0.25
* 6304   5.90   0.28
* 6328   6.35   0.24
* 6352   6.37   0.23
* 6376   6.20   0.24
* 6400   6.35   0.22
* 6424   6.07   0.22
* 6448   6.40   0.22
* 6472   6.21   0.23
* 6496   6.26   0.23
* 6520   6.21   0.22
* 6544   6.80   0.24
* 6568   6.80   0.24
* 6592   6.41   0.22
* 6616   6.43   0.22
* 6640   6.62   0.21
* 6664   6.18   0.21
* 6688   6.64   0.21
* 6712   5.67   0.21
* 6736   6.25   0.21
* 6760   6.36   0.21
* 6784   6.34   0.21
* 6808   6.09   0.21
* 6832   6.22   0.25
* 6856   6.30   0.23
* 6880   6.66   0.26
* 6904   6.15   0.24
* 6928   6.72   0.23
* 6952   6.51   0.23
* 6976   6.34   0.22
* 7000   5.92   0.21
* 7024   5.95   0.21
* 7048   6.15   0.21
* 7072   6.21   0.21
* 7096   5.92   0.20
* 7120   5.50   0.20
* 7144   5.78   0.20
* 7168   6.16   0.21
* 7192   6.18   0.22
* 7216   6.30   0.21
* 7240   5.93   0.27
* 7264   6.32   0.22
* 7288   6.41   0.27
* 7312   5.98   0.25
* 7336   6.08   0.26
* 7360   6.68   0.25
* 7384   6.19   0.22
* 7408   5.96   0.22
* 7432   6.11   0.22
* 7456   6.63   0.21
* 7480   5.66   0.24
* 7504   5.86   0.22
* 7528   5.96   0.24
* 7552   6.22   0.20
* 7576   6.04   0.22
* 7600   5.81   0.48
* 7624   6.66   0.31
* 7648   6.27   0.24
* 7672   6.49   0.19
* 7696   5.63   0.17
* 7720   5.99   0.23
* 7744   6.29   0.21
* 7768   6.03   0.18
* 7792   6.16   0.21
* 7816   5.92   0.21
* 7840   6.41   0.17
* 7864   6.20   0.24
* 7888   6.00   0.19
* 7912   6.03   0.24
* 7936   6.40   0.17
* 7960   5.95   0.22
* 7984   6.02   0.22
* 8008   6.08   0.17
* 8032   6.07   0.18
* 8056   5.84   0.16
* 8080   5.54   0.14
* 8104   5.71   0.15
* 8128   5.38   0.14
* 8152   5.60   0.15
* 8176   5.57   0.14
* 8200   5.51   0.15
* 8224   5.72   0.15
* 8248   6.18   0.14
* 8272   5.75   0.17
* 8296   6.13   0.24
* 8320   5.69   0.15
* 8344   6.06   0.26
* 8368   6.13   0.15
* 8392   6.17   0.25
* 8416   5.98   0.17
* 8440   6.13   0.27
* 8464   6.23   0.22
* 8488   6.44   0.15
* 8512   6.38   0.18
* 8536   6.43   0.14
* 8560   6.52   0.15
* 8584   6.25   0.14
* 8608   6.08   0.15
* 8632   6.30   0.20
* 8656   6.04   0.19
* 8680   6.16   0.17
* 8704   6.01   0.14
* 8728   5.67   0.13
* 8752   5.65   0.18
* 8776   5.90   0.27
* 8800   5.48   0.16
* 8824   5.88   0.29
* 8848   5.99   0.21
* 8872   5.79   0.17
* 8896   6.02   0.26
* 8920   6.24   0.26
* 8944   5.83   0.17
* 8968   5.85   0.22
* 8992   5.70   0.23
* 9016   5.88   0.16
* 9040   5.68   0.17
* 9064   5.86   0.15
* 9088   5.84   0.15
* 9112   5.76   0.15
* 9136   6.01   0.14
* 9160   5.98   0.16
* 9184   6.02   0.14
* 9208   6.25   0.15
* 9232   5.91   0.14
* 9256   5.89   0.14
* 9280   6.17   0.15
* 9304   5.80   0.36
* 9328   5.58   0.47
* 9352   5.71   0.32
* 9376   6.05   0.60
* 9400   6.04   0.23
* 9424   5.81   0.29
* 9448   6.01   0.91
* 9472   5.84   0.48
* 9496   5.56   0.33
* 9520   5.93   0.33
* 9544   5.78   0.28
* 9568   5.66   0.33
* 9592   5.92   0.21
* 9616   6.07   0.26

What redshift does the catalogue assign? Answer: 0.14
